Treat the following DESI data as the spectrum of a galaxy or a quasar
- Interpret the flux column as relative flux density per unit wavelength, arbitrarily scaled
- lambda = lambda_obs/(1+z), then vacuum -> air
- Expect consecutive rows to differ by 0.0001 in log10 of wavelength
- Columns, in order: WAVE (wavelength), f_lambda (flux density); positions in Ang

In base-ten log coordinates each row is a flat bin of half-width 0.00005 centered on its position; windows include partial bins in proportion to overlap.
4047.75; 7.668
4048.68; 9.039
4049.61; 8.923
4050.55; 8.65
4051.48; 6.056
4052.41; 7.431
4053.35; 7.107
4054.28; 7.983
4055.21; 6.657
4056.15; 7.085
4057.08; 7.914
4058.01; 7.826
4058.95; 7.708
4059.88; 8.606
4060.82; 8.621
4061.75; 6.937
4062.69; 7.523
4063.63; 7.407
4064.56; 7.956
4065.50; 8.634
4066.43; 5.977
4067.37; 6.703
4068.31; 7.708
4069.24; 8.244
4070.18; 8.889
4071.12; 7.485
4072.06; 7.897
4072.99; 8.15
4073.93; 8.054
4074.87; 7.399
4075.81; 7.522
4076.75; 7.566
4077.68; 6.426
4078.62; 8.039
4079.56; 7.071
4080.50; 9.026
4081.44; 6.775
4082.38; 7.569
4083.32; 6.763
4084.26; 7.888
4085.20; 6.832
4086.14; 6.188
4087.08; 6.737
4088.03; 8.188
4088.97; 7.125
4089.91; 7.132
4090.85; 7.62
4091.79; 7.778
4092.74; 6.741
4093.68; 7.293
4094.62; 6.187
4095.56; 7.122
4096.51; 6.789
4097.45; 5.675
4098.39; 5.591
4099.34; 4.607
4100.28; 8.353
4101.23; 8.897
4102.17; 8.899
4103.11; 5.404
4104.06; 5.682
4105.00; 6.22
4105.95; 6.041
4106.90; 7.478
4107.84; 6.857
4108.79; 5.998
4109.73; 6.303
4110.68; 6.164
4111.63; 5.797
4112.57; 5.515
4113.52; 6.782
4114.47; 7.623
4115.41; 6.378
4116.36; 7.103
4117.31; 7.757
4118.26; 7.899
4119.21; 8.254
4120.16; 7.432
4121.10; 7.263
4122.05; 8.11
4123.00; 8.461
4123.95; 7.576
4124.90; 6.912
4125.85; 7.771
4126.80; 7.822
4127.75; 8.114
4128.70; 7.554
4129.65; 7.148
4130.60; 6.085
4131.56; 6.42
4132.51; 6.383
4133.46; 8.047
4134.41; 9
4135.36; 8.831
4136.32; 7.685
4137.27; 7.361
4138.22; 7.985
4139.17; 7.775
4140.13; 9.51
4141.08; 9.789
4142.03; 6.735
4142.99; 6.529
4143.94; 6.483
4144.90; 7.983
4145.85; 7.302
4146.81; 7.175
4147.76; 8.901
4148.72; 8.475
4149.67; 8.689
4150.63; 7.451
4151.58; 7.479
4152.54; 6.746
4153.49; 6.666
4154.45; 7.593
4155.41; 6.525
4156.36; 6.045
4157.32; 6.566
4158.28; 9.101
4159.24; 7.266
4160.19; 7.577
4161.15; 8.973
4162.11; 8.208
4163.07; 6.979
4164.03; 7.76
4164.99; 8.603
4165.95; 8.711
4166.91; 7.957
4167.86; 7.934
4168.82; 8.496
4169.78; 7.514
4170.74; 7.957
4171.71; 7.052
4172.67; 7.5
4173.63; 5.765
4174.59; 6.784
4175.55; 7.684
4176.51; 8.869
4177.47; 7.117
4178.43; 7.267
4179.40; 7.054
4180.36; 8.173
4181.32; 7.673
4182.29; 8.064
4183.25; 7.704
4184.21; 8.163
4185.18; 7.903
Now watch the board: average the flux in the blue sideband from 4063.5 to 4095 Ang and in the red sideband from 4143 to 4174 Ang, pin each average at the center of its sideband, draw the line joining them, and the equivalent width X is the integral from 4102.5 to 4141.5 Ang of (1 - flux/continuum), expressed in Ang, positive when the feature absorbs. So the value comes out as 1.3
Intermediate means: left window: 7.44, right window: 7.6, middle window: 7.28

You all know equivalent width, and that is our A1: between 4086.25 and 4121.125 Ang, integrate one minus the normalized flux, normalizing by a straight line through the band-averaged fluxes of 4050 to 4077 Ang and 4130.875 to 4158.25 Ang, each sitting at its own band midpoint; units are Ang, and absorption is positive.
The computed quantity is 3.4 Ang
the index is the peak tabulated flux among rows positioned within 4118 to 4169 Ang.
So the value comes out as 9.789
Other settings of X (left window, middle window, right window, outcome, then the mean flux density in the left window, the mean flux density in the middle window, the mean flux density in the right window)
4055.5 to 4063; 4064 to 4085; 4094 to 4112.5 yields -0.83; 7.75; 7.62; 6.52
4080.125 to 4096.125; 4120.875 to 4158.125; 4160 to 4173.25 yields 0.50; 7.22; 7.58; 7.93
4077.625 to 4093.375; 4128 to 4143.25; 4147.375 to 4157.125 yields -0.64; 7.31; 7.7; 7.42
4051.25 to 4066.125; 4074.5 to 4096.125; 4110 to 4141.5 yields 0.88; 7.6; 7.26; 7.51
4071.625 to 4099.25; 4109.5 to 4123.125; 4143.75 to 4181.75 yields 0.46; 7.17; 7.1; 7.61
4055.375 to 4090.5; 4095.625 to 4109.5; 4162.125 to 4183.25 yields 1.77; 7.55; 6.62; 7.67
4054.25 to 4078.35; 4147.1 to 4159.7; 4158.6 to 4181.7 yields 0.34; 7.65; 7.5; 7.71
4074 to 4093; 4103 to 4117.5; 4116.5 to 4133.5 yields 1.92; 7.34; 6.44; 7.48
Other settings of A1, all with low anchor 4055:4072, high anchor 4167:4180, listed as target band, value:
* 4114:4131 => 0.1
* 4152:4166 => 0.0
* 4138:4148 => -0.4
